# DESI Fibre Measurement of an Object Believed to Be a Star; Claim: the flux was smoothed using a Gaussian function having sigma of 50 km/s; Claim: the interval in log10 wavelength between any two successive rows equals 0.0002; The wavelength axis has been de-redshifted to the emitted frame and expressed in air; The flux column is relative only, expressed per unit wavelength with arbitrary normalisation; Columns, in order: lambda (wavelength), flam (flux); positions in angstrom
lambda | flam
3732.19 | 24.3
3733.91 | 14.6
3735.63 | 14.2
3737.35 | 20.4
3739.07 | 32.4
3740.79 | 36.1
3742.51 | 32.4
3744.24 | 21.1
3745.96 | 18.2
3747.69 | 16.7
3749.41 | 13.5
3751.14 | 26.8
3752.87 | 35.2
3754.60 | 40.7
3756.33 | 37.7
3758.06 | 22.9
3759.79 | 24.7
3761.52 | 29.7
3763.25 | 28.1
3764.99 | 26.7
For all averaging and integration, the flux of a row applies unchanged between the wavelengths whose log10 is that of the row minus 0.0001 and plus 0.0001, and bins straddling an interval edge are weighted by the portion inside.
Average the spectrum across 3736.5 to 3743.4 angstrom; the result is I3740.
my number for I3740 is 30.3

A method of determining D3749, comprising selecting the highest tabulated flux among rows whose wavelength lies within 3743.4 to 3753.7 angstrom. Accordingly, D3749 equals 35.2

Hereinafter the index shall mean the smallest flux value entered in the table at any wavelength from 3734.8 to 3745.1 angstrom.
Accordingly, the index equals 14.2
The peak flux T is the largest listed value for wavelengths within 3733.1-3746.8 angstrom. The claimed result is 36.1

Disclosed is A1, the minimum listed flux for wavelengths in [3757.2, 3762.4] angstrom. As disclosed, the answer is 22.9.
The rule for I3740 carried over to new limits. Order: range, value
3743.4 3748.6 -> 18.6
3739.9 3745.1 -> 29.9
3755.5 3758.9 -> 30.3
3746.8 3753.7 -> 23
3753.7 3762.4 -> 31.2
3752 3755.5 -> 37.9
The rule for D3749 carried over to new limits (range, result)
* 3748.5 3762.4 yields 40.7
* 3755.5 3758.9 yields 37.7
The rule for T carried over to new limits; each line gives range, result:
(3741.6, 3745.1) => 32.4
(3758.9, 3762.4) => 29.7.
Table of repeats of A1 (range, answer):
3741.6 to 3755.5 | 13.5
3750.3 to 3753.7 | 26.8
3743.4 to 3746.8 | 18.2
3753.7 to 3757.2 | 37.7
